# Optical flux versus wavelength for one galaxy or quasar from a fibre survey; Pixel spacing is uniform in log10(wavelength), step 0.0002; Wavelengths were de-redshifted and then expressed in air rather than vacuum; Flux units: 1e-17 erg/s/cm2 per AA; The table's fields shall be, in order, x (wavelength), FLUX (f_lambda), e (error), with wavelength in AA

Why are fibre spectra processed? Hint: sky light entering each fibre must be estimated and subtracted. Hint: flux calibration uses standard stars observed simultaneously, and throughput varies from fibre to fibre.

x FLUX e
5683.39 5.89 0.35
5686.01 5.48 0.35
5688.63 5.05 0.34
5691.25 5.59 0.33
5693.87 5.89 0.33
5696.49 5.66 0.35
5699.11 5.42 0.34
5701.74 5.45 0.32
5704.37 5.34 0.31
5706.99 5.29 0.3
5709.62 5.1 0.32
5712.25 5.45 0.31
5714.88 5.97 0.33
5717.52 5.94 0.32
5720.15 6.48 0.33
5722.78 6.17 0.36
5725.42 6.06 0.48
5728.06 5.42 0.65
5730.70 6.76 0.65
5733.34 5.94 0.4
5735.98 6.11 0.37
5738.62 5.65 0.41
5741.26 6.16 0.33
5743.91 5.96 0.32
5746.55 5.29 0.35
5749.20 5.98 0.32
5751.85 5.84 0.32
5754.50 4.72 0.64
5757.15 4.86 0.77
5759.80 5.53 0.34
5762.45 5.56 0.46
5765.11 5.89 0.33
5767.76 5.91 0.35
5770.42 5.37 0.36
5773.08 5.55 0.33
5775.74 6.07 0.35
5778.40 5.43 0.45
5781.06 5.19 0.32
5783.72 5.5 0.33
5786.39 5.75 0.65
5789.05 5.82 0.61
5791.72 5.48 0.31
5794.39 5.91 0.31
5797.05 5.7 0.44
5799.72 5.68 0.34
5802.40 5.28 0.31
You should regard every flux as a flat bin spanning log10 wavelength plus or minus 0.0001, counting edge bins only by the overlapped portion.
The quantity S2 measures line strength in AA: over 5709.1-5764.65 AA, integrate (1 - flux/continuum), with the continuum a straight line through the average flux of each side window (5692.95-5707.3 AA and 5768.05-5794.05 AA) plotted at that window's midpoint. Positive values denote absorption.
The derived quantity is -2.18 AA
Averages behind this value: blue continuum 5.52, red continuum 5.6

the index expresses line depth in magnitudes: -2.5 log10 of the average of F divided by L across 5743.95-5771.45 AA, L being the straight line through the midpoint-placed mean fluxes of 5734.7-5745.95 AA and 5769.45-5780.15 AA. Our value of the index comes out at 0.05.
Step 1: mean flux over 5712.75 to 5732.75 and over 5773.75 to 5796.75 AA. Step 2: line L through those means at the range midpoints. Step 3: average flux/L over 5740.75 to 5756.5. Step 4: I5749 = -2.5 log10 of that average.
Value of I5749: 0.058 mag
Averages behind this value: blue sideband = 6.08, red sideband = 5.65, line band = 5.6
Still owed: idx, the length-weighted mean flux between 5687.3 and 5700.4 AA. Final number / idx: 5.53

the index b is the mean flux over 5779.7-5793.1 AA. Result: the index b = 5.55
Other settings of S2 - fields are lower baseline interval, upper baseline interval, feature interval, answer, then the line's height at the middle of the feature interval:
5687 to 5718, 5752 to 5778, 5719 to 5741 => -2.3 AA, 5.5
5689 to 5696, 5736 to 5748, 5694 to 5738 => -0.5 AA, 5.72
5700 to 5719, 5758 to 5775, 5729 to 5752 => -1.6 AA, 5.57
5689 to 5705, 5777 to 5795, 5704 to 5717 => 0.2 AA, 5.54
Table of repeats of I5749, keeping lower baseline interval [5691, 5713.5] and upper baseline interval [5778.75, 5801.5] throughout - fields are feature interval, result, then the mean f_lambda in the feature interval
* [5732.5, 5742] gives -0.08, 5.96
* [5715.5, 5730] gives -0.10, 6.04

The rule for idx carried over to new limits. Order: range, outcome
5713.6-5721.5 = 6.13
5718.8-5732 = 6.18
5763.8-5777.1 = 5.76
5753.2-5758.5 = 4.8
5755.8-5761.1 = 5.19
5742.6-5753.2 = 5.77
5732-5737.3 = 6.03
